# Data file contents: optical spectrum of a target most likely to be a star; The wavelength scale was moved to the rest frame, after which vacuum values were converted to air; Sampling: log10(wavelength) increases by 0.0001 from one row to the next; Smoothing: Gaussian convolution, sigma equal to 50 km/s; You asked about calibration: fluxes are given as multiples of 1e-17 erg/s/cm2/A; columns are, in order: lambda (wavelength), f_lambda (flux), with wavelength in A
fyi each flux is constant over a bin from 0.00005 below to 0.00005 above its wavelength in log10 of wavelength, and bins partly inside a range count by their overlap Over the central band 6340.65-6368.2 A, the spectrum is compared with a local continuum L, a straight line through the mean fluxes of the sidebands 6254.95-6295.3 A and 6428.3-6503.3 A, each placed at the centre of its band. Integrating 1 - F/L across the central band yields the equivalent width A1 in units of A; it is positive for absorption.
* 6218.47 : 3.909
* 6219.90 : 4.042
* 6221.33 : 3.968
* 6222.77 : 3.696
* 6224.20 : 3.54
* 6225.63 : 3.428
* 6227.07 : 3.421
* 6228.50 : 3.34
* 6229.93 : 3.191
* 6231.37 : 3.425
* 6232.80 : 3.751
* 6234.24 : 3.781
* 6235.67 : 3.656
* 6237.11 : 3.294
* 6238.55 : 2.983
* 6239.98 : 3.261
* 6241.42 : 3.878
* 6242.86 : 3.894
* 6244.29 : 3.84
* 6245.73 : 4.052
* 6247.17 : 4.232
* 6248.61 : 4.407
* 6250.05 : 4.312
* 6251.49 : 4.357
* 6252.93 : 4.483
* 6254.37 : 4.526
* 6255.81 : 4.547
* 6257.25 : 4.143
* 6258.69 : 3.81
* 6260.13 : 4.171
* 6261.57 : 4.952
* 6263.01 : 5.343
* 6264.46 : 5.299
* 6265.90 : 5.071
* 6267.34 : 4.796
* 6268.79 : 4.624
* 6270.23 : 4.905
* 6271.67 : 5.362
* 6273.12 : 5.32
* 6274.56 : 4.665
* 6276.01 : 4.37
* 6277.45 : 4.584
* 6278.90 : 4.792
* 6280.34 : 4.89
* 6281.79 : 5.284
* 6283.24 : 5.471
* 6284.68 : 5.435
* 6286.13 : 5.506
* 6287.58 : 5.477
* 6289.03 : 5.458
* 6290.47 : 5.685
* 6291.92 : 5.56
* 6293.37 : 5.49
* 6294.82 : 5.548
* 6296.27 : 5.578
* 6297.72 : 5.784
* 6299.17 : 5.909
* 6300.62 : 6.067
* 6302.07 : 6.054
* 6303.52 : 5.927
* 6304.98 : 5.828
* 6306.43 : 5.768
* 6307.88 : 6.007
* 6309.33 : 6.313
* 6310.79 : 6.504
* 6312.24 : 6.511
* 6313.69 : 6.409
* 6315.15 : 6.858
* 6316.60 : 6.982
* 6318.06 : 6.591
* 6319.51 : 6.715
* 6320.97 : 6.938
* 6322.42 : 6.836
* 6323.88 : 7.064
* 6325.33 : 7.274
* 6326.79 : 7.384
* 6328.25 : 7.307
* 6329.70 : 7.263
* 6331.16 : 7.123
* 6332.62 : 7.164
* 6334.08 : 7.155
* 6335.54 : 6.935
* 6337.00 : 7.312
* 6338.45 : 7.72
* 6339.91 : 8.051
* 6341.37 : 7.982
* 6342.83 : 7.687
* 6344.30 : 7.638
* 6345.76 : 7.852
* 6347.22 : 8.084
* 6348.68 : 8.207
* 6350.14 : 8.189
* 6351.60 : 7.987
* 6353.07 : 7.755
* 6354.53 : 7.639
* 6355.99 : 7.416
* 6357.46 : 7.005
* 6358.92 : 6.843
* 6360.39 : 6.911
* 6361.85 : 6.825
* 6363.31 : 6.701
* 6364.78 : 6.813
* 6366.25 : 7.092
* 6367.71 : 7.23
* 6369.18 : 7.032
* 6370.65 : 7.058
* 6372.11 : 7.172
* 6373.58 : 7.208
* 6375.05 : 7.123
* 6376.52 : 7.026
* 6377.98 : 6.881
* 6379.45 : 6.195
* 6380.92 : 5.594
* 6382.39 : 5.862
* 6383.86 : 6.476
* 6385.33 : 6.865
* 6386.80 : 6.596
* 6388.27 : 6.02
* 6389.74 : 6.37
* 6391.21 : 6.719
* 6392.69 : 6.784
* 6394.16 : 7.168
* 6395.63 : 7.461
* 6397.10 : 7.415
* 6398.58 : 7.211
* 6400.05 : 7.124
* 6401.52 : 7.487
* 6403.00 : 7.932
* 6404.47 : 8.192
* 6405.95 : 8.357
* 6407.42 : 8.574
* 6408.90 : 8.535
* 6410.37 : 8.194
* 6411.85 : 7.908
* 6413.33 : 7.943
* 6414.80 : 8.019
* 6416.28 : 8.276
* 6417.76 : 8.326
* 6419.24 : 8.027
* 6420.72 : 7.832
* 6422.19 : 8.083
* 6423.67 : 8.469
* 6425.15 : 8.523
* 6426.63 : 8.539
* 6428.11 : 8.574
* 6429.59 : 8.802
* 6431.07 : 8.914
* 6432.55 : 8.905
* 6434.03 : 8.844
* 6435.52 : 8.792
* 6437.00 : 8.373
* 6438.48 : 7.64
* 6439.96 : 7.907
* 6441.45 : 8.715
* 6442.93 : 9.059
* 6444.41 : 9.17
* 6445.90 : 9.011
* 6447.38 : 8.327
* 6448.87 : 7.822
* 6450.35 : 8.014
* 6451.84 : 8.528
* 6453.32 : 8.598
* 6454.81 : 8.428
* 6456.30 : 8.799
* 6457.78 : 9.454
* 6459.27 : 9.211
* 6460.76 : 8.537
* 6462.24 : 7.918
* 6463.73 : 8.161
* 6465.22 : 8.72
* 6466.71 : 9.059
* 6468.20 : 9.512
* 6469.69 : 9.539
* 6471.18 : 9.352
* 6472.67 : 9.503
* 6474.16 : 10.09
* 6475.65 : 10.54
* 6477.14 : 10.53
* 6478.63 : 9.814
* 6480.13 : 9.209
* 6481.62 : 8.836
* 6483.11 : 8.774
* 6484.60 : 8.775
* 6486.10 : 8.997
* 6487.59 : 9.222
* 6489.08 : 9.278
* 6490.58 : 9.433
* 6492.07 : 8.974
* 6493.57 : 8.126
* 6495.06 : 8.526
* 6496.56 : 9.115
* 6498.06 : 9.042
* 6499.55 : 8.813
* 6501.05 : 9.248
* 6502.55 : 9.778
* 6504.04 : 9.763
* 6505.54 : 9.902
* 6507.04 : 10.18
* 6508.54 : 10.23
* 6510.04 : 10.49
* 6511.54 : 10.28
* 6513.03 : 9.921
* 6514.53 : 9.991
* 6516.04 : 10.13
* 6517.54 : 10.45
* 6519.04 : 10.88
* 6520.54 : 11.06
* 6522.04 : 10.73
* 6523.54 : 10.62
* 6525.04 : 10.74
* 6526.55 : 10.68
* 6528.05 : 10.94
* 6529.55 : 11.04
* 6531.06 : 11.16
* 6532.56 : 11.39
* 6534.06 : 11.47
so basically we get -3.5 A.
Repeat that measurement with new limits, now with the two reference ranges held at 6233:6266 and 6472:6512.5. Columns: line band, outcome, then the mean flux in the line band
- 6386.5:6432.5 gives -1.06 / 7.85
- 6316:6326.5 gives -2.20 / 6.93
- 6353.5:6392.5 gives 0.23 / 6.8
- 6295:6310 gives -1.66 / 5.91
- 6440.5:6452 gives -0.15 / 8.57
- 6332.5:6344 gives -2.67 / 7.52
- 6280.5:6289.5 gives -0.85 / 5.4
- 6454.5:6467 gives 0.12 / 8.7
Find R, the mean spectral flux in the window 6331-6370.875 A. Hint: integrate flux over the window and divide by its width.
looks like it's 7.41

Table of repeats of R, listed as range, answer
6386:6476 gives 8.3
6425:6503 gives 8.91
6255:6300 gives 5.09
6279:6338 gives 6.28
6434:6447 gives 8.59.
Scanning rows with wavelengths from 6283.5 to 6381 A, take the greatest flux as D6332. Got 8.207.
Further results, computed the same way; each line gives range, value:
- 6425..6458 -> 9.454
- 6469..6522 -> 11.06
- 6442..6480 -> 10.54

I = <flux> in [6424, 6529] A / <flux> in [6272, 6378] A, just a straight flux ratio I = 1.41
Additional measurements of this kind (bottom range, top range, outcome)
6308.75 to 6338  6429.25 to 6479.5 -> 1.28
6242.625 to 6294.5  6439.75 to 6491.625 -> 1.87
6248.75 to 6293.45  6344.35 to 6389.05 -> 1.44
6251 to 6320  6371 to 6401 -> 1.25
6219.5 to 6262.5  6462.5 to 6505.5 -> 2.38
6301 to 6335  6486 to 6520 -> 1.44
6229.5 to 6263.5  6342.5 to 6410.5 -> 1.80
